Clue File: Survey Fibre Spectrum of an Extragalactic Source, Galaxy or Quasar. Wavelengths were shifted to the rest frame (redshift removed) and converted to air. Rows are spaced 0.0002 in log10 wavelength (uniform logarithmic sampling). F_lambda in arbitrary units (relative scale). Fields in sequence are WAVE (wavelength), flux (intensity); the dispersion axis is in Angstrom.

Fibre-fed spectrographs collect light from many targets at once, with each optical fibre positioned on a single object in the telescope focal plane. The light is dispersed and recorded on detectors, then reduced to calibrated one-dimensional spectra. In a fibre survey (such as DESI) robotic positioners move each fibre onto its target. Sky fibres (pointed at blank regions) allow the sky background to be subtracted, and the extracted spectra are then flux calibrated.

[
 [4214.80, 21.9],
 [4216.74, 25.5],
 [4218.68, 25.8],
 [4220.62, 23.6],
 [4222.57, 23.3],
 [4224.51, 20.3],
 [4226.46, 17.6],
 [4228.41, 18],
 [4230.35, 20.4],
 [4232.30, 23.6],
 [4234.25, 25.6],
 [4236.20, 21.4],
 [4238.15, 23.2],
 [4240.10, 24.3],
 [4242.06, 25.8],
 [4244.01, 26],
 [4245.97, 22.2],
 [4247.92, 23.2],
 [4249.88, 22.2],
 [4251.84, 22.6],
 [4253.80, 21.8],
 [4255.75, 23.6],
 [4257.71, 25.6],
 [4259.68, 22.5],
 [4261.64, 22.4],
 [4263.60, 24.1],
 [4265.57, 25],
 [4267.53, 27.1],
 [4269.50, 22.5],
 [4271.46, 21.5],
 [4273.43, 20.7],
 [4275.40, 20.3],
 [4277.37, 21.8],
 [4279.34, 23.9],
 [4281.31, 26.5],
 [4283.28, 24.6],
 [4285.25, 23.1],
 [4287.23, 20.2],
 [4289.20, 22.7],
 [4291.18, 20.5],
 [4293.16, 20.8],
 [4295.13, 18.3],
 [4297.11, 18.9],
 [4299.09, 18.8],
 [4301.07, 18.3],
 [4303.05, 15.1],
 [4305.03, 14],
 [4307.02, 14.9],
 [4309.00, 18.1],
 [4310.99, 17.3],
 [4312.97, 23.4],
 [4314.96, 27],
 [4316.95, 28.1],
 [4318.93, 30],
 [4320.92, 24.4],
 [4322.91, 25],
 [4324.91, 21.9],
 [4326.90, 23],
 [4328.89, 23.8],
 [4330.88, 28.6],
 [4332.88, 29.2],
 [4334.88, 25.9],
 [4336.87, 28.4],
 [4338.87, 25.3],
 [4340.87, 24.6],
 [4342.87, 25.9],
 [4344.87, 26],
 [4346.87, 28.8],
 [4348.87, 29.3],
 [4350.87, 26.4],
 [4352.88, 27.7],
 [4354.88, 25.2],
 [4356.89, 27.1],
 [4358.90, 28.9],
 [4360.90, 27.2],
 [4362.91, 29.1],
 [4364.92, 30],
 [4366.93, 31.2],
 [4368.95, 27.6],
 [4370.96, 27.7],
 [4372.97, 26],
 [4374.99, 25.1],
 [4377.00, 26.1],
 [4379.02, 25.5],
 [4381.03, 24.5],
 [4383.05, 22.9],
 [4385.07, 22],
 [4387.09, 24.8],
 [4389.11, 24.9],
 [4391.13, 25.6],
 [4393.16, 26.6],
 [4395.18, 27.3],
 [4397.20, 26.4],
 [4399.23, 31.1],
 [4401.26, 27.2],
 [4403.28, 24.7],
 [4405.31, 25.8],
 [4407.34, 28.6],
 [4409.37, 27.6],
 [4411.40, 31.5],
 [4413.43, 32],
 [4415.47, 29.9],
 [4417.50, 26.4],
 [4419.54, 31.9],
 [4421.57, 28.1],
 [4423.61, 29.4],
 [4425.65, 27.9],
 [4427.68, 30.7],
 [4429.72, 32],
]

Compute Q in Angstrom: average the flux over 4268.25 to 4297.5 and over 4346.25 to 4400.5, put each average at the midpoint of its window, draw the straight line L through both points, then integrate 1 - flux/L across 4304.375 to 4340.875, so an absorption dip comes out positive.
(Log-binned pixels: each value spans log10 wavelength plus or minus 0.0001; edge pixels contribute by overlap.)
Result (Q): 0.3 Angstrom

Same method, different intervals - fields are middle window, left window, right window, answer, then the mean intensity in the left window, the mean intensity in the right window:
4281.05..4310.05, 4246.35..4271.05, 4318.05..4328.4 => 5.64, 23.5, 24.7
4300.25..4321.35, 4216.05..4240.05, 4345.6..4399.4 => 3.43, 22.4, 26.8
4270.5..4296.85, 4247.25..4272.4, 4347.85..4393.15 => 2.46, 23.4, 26.6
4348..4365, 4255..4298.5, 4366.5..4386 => -1.81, 22.5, 25.7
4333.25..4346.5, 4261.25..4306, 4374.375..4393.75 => -1.74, 21.3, 24.8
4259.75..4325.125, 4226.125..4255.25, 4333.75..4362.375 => 7.50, 22.7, 27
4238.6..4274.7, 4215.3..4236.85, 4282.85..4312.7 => -4.44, 22.3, 19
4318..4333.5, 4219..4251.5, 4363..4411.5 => -0.38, 22.6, 26.7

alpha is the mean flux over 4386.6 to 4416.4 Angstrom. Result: 27.6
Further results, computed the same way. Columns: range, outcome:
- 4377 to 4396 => 24.9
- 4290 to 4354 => 23.4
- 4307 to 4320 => 23.3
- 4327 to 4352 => 26.7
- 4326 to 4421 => 27.1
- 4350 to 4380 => 27.4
